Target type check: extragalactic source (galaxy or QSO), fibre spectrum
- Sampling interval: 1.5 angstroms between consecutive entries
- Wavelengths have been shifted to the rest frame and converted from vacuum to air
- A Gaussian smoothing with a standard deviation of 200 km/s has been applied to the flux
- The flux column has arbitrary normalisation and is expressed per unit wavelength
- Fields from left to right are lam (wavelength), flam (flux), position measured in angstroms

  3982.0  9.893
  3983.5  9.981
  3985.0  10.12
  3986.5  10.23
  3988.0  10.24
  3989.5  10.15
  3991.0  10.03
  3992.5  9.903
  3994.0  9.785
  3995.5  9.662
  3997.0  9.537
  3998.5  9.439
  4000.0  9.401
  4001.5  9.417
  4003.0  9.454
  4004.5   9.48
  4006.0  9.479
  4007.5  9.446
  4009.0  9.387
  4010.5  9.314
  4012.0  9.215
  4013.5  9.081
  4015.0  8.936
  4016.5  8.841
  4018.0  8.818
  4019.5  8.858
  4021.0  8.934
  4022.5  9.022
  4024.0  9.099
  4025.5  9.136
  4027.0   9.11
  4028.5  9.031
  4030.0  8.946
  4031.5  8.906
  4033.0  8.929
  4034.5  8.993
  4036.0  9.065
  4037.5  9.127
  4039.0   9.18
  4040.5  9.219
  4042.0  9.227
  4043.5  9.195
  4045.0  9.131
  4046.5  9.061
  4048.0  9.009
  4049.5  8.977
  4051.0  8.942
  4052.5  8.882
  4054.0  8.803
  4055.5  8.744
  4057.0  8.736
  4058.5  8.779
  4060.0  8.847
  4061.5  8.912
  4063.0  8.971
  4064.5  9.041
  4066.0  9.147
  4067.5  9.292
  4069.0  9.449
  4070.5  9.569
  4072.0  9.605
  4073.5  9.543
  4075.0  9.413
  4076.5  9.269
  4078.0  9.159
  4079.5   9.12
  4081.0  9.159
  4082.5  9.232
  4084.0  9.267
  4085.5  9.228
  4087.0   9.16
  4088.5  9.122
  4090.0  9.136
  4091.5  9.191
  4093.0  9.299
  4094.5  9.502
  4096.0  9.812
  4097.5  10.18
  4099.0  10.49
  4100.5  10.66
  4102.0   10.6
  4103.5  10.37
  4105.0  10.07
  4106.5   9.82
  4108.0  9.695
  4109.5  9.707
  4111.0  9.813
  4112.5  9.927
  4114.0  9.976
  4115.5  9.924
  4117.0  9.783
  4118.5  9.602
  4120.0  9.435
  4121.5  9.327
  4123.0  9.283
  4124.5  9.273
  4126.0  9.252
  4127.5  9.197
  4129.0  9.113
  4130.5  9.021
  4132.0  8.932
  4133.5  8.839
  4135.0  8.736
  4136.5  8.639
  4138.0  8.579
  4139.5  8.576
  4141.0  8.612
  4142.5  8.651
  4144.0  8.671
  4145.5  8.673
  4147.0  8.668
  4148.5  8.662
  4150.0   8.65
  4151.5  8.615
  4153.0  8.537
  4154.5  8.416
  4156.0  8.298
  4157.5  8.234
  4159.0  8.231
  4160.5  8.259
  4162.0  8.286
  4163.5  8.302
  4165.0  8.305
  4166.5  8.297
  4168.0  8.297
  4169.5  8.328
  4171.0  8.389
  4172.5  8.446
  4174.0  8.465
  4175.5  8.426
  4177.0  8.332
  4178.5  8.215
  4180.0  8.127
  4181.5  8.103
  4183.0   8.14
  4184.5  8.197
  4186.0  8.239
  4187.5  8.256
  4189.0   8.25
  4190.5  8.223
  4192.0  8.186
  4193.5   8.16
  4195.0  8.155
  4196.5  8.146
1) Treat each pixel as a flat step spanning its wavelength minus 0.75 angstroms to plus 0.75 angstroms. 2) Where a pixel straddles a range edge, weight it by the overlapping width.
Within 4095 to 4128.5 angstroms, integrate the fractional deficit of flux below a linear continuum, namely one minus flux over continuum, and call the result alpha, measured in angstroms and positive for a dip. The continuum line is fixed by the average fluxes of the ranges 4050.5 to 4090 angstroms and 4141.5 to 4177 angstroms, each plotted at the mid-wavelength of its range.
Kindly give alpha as -3.84 angstroms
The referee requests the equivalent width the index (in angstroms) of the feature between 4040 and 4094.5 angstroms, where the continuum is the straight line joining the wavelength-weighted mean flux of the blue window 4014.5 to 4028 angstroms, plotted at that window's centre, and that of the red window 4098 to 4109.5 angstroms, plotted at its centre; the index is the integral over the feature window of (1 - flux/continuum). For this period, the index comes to 2.93 angstroms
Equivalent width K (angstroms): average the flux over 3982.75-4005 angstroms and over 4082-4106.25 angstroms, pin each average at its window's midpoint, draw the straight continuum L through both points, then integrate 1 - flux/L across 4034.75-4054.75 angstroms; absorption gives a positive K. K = 1.4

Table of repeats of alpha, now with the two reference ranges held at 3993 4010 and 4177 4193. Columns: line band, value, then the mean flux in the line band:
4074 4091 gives -0.54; 9.21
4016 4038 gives 0.79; 8.99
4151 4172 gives 0.07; 8.34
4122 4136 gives -0.77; 9.07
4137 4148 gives -0.17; 8.63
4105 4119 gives -1.78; 9.82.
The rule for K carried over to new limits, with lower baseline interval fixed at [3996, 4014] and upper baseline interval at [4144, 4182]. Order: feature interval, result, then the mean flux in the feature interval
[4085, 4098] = -0.80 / 9.39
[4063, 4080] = -0.65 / 9.32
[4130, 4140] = -0.22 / 8.76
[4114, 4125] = -1.13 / 9.55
